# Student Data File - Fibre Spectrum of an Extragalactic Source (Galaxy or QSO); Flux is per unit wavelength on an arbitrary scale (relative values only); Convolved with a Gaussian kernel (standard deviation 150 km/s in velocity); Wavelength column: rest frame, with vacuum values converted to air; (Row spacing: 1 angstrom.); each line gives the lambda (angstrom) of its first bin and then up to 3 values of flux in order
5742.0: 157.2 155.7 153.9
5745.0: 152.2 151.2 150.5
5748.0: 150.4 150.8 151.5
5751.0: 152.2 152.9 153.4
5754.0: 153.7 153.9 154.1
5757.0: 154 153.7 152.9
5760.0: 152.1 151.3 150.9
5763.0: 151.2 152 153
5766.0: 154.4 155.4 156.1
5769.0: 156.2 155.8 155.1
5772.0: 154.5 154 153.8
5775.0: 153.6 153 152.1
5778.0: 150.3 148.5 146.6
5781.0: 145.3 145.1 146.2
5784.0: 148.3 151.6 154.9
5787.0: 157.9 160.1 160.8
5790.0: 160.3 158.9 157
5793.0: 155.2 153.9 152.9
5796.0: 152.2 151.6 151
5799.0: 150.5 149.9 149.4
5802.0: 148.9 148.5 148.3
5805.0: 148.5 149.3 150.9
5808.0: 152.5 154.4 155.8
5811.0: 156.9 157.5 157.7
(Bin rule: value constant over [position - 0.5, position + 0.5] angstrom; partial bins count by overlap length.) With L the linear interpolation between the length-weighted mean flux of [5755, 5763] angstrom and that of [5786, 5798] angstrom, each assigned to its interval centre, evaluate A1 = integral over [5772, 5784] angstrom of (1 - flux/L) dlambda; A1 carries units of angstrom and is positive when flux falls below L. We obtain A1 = 0.36 angstrom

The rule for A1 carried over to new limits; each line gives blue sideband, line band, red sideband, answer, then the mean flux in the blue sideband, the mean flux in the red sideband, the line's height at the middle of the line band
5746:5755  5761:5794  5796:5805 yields -0.6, 152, 150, 151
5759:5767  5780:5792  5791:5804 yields -0.1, 152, 152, 152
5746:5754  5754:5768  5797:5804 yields -0.2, 152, 150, 151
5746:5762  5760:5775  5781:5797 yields -0.1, 152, 154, 153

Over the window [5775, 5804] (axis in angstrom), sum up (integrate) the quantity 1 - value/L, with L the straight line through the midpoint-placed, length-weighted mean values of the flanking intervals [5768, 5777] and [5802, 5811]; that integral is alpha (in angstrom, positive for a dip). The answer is 0.1 angstrom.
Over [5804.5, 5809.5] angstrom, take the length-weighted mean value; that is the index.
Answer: 151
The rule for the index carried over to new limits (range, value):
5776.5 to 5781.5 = 149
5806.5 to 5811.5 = 154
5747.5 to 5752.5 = 152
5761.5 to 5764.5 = 151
